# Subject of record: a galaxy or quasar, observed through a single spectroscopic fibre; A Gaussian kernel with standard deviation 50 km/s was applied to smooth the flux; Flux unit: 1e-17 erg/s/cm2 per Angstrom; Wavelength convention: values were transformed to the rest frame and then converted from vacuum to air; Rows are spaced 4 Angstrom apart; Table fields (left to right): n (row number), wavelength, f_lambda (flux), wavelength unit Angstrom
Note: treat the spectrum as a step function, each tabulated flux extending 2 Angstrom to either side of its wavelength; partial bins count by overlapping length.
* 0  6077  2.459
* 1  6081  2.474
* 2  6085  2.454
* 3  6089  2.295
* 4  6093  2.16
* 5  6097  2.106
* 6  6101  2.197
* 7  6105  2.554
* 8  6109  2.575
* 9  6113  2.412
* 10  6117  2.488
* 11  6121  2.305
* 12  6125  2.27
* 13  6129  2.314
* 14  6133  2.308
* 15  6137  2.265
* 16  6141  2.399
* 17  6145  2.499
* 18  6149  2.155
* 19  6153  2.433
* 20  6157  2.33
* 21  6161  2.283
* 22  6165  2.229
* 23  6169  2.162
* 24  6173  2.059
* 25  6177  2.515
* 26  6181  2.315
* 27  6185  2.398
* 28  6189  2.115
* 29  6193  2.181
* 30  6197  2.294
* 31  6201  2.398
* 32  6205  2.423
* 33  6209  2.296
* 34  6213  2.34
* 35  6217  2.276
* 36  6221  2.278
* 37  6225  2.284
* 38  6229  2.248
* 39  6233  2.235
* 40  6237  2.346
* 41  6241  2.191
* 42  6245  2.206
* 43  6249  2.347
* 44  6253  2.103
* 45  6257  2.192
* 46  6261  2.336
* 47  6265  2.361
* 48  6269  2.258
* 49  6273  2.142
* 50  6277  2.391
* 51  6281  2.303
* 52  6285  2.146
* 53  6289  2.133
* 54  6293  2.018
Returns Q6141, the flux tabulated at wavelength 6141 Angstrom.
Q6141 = 2.399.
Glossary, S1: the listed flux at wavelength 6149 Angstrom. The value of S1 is 2.155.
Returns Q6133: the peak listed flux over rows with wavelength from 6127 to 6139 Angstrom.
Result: 2.314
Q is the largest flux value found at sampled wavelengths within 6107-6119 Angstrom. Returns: 2.575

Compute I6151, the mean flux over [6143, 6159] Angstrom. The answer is 2.35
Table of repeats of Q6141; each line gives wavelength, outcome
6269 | 2.258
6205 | 2.423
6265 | 2.361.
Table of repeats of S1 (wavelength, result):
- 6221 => 2.278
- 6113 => 2.412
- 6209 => 2.296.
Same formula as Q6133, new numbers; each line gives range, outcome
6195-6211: 2.423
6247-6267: 2.361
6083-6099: 2.454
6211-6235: 2.34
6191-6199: 2.294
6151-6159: 2.433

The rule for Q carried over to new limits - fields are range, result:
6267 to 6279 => 2.391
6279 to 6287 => 2.303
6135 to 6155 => 2.499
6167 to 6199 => 2.515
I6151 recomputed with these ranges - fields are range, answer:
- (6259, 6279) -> 2.3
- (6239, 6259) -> 2.21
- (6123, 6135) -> 2.3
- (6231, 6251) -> 2.26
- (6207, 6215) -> 2.32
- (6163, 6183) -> 2.26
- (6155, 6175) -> 2.21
